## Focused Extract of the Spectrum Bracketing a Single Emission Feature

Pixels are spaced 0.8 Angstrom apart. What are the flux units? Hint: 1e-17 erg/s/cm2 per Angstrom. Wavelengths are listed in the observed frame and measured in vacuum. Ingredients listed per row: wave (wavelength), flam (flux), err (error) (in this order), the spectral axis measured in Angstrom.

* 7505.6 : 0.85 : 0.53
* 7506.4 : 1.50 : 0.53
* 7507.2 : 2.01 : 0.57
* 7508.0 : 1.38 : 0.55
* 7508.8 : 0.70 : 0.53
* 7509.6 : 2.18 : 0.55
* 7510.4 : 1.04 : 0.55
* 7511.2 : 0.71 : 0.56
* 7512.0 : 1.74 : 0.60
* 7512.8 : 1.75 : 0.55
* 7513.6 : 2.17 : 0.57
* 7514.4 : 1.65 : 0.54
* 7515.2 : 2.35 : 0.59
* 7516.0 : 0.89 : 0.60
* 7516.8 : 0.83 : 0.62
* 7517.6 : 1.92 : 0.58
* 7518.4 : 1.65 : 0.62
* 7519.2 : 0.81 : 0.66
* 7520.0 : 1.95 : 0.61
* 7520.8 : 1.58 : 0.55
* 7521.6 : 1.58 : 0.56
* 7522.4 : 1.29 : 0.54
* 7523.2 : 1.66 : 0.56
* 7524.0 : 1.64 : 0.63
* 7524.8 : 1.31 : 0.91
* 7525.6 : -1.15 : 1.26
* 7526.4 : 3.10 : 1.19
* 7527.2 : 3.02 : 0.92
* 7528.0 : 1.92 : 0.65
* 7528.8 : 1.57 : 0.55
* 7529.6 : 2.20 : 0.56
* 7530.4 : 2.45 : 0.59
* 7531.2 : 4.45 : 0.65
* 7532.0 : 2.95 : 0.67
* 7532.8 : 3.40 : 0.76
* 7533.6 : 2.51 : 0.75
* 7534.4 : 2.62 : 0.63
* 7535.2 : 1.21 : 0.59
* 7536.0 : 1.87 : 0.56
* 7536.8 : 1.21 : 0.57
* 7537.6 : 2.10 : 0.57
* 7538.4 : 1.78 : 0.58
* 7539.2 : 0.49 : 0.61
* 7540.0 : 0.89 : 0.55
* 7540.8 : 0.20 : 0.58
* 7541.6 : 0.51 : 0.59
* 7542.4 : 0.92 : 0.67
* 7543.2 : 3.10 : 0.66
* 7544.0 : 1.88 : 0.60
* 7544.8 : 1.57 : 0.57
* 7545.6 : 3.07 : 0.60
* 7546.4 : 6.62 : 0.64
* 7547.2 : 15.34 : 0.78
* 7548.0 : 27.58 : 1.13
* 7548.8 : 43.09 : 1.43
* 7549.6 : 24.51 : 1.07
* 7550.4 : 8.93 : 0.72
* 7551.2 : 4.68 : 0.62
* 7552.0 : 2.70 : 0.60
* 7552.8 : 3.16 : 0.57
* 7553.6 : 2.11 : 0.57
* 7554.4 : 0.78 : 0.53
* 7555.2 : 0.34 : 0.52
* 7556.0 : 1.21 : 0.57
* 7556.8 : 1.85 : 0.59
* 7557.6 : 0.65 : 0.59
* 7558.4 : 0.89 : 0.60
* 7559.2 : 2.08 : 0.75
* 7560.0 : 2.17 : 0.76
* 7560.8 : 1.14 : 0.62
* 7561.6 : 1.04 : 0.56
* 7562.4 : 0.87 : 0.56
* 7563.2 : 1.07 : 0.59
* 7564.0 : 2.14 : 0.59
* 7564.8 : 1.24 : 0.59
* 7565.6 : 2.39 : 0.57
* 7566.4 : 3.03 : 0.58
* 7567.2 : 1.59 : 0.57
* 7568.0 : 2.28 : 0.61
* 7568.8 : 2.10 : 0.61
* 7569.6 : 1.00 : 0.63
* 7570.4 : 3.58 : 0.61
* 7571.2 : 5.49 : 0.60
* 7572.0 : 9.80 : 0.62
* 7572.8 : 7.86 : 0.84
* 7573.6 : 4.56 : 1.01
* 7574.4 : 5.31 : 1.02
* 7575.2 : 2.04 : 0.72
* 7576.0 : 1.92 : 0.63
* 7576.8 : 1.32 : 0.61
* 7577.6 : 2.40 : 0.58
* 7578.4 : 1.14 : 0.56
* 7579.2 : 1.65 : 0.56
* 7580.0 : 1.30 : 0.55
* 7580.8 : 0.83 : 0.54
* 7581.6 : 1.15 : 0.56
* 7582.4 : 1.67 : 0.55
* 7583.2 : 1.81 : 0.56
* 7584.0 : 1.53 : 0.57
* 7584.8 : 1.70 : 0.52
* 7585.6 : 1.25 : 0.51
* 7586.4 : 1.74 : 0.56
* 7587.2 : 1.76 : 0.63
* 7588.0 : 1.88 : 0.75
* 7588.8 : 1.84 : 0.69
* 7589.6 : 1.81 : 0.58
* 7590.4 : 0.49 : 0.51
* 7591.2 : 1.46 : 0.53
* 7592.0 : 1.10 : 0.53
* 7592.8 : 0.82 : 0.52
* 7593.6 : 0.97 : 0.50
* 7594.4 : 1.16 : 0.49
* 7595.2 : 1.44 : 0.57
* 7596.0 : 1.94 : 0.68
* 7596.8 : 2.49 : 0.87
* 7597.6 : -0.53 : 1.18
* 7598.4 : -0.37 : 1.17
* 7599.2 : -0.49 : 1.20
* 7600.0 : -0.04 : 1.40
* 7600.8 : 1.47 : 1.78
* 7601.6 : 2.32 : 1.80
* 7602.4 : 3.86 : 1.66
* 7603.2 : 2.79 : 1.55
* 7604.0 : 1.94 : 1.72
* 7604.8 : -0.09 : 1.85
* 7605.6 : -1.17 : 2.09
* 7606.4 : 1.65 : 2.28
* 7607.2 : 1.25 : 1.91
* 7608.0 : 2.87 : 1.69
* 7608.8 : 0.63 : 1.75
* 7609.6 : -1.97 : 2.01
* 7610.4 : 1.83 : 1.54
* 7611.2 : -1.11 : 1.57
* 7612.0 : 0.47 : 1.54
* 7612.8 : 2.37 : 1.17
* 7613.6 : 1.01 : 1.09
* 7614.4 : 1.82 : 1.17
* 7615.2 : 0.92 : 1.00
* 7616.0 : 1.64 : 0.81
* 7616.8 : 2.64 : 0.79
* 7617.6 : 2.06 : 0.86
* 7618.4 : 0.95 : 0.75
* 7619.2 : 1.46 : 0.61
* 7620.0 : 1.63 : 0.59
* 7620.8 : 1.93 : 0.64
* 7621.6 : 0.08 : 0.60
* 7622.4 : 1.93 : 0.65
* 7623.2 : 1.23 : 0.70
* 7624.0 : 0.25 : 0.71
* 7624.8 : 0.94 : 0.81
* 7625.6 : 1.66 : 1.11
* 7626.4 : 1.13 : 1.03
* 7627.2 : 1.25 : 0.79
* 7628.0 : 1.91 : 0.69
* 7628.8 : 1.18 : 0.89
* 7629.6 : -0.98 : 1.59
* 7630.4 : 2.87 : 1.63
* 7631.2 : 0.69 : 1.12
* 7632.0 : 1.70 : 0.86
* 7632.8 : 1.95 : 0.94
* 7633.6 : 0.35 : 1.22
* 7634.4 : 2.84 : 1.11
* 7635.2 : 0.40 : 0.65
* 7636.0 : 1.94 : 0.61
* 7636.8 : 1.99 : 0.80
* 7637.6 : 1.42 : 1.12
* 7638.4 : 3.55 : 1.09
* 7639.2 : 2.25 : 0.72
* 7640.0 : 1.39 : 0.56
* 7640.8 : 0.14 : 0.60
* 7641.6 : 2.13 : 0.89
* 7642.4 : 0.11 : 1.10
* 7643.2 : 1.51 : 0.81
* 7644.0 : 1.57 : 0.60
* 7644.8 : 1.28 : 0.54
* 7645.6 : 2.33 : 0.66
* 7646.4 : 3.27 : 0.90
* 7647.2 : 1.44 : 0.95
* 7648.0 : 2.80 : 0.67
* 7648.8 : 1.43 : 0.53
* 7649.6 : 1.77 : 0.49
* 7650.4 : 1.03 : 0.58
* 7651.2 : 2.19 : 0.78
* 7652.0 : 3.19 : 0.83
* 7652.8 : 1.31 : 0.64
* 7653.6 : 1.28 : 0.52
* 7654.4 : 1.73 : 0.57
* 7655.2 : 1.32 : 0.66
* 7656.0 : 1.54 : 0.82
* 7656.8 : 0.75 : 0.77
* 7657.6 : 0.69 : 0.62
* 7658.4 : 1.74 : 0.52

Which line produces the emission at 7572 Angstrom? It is [N II]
